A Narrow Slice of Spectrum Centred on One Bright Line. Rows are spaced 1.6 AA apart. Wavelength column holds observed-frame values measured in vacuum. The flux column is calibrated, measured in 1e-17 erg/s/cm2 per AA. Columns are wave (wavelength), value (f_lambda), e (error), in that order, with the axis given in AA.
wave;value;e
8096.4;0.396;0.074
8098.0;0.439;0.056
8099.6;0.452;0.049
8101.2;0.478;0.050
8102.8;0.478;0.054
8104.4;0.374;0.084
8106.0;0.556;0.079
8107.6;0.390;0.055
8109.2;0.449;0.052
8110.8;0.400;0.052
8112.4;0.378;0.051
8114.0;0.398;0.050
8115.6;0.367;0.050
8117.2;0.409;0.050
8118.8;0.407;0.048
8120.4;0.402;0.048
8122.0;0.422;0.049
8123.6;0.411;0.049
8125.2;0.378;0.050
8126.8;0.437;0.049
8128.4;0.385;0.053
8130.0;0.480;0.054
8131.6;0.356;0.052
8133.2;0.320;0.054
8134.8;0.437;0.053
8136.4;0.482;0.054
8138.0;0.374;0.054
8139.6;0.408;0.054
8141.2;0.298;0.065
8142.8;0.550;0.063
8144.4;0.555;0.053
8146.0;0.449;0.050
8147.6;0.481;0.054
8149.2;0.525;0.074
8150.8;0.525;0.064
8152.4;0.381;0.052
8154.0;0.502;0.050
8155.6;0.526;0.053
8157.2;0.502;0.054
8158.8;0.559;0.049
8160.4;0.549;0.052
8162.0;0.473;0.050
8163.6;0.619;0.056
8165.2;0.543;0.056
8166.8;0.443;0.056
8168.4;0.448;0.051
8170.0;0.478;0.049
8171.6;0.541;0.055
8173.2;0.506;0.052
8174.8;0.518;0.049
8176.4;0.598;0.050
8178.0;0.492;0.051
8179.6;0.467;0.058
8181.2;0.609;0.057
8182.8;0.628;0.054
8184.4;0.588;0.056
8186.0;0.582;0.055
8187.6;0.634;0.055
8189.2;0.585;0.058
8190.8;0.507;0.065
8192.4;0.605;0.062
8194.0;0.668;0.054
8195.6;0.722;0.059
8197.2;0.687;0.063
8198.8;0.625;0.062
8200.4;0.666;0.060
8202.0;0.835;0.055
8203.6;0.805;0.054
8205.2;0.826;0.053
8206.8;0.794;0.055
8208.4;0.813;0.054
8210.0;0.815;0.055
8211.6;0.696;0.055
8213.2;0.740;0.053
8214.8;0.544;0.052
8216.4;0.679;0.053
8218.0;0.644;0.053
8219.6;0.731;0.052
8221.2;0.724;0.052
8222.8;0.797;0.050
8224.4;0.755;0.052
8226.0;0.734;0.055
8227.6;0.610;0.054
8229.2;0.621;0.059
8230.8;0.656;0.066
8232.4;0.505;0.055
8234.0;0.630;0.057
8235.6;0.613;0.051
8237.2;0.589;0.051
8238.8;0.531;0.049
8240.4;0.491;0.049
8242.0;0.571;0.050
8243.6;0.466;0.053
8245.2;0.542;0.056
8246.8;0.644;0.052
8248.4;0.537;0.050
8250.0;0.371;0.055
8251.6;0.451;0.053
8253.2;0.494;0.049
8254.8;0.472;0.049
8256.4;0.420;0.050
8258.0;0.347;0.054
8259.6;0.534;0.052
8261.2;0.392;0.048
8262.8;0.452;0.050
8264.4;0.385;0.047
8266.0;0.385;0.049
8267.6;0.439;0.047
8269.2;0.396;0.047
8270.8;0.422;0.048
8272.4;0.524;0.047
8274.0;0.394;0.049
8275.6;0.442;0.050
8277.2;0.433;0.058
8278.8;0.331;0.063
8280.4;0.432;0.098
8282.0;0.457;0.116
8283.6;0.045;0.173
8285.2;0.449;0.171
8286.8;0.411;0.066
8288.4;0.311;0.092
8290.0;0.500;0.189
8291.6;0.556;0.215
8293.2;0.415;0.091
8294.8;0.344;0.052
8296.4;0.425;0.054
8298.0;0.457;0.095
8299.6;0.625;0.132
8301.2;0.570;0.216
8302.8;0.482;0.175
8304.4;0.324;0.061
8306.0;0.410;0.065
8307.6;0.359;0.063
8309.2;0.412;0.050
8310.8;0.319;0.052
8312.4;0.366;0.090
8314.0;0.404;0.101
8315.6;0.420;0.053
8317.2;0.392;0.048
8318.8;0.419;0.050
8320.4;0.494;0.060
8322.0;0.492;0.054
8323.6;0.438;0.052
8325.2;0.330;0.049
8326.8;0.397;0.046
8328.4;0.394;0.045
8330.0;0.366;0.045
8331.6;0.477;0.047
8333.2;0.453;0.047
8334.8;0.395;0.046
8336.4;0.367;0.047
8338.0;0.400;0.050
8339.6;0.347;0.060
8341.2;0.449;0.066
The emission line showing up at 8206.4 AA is Mg II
